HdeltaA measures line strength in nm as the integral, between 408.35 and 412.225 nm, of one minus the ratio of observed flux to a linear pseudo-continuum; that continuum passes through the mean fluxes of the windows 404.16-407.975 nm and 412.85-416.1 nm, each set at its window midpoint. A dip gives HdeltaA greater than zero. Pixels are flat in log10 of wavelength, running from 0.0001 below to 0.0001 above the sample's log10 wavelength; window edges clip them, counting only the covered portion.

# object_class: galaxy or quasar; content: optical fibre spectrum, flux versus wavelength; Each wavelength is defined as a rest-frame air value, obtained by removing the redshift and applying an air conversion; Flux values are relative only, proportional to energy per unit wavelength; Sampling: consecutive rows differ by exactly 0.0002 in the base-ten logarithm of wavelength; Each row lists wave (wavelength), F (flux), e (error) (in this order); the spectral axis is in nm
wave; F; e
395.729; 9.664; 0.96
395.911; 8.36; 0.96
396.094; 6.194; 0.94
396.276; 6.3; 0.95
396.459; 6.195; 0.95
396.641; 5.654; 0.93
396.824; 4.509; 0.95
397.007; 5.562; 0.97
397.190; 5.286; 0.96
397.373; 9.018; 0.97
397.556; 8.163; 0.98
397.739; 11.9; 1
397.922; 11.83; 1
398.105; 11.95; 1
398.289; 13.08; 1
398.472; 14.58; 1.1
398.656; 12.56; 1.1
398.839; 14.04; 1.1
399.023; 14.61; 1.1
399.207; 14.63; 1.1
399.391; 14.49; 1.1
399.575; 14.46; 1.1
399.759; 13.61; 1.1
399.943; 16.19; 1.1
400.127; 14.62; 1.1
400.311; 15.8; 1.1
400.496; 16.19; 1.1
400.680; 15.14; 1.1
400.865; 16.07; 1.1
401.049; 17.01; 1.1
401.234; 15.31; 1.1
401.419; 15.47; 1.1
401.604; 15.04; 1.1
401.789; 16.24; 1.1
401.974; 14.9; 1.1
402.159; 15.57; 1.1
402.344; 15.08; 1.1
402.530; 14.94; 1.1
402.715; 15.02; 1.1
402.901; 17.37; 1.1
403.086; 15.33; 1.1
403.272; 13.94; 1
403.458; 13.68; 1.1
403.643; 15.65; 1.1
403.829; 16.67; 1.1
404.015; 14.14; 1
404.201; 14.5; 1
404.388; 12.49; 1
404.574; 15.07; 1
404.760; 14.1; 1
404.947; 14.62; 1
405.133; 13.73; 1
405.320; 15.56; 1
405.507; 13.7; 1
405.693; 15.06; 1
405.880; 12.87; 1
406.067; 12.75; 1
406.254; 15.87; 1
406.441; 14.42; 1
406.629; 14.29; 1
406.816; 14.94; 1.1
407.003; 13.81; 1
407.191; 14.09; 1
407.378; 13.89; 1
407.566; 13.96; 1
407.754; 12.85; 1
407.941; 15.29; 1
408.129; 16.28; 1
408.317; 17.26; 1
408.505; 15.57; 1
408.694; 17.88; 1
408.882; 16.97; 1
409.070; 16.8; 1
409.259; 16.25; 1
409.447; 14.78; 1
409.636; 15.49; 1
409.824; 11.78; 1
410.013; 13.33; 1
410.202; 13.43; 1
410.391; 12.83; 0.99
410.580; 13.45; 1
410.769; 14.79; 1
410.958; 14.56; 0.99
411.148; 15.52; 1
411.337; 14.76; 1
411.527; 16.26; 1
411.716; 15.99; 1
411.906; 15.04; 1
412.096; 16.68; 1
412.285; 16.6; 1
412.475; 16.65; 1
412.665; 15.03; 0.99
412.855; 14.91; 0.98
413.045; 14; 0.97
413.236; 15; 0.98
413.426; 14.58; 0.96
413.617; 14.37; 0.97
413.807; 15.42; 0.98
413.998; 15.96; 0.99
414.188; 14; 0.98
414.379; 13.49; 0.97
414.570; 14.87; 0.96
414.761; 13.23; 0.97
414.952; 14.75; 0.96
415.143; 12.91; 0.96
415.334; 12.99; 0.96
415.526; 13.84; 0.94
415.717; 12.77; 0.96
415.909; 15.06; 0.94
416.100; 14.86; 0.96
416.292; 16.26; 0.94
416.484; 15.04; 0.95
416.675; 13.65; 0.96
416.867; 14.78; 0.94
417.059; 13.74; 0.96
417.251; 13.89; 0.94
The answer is -0.26 nm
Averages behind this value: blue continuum 14.2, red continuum 14.2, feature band 15.2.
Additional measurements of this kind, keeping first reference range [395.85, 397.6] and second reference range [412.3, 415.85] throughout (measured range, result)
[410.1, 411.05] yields -0.073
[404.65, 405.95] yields -0.486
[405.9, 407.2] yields -0.388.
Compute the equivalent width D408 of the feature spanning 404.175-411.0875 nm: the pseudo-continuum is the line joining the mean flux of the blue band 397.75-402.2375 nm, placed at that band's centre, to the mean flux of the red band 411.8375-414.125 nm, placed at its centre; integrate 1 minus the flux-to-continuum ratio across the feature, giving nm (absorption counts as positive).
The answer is 0.22 nm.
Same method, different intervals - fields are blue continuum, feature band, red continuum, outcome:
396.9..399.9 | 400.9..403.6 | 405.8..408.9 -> -0.46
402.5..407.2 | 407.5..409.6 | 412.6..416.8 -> -0.19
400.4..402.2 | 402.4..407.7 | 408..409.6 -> 0.51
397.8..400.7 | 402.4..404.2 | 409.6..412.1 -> -0.11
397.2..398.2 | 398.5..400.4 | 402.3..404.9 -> -0.49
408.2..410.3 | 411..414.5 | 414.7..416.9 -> -0.11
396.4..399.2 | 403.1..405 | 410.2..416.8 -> -0.41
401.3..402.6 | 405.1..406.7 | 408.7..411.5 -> 0.08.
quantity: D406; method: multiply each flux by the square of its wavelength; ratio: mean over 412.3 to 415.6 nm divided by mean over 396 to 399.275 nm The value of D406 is 1.6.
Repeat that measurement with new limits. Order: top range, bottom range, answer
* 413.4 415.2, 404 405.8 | 1.05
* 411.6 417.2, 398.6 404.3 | 1.04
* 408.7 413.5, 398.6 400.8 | 1.08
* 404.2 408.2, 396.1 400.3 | 1.34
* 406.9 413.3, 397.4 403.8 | 1.09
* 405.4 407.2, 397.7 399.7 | 1.09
